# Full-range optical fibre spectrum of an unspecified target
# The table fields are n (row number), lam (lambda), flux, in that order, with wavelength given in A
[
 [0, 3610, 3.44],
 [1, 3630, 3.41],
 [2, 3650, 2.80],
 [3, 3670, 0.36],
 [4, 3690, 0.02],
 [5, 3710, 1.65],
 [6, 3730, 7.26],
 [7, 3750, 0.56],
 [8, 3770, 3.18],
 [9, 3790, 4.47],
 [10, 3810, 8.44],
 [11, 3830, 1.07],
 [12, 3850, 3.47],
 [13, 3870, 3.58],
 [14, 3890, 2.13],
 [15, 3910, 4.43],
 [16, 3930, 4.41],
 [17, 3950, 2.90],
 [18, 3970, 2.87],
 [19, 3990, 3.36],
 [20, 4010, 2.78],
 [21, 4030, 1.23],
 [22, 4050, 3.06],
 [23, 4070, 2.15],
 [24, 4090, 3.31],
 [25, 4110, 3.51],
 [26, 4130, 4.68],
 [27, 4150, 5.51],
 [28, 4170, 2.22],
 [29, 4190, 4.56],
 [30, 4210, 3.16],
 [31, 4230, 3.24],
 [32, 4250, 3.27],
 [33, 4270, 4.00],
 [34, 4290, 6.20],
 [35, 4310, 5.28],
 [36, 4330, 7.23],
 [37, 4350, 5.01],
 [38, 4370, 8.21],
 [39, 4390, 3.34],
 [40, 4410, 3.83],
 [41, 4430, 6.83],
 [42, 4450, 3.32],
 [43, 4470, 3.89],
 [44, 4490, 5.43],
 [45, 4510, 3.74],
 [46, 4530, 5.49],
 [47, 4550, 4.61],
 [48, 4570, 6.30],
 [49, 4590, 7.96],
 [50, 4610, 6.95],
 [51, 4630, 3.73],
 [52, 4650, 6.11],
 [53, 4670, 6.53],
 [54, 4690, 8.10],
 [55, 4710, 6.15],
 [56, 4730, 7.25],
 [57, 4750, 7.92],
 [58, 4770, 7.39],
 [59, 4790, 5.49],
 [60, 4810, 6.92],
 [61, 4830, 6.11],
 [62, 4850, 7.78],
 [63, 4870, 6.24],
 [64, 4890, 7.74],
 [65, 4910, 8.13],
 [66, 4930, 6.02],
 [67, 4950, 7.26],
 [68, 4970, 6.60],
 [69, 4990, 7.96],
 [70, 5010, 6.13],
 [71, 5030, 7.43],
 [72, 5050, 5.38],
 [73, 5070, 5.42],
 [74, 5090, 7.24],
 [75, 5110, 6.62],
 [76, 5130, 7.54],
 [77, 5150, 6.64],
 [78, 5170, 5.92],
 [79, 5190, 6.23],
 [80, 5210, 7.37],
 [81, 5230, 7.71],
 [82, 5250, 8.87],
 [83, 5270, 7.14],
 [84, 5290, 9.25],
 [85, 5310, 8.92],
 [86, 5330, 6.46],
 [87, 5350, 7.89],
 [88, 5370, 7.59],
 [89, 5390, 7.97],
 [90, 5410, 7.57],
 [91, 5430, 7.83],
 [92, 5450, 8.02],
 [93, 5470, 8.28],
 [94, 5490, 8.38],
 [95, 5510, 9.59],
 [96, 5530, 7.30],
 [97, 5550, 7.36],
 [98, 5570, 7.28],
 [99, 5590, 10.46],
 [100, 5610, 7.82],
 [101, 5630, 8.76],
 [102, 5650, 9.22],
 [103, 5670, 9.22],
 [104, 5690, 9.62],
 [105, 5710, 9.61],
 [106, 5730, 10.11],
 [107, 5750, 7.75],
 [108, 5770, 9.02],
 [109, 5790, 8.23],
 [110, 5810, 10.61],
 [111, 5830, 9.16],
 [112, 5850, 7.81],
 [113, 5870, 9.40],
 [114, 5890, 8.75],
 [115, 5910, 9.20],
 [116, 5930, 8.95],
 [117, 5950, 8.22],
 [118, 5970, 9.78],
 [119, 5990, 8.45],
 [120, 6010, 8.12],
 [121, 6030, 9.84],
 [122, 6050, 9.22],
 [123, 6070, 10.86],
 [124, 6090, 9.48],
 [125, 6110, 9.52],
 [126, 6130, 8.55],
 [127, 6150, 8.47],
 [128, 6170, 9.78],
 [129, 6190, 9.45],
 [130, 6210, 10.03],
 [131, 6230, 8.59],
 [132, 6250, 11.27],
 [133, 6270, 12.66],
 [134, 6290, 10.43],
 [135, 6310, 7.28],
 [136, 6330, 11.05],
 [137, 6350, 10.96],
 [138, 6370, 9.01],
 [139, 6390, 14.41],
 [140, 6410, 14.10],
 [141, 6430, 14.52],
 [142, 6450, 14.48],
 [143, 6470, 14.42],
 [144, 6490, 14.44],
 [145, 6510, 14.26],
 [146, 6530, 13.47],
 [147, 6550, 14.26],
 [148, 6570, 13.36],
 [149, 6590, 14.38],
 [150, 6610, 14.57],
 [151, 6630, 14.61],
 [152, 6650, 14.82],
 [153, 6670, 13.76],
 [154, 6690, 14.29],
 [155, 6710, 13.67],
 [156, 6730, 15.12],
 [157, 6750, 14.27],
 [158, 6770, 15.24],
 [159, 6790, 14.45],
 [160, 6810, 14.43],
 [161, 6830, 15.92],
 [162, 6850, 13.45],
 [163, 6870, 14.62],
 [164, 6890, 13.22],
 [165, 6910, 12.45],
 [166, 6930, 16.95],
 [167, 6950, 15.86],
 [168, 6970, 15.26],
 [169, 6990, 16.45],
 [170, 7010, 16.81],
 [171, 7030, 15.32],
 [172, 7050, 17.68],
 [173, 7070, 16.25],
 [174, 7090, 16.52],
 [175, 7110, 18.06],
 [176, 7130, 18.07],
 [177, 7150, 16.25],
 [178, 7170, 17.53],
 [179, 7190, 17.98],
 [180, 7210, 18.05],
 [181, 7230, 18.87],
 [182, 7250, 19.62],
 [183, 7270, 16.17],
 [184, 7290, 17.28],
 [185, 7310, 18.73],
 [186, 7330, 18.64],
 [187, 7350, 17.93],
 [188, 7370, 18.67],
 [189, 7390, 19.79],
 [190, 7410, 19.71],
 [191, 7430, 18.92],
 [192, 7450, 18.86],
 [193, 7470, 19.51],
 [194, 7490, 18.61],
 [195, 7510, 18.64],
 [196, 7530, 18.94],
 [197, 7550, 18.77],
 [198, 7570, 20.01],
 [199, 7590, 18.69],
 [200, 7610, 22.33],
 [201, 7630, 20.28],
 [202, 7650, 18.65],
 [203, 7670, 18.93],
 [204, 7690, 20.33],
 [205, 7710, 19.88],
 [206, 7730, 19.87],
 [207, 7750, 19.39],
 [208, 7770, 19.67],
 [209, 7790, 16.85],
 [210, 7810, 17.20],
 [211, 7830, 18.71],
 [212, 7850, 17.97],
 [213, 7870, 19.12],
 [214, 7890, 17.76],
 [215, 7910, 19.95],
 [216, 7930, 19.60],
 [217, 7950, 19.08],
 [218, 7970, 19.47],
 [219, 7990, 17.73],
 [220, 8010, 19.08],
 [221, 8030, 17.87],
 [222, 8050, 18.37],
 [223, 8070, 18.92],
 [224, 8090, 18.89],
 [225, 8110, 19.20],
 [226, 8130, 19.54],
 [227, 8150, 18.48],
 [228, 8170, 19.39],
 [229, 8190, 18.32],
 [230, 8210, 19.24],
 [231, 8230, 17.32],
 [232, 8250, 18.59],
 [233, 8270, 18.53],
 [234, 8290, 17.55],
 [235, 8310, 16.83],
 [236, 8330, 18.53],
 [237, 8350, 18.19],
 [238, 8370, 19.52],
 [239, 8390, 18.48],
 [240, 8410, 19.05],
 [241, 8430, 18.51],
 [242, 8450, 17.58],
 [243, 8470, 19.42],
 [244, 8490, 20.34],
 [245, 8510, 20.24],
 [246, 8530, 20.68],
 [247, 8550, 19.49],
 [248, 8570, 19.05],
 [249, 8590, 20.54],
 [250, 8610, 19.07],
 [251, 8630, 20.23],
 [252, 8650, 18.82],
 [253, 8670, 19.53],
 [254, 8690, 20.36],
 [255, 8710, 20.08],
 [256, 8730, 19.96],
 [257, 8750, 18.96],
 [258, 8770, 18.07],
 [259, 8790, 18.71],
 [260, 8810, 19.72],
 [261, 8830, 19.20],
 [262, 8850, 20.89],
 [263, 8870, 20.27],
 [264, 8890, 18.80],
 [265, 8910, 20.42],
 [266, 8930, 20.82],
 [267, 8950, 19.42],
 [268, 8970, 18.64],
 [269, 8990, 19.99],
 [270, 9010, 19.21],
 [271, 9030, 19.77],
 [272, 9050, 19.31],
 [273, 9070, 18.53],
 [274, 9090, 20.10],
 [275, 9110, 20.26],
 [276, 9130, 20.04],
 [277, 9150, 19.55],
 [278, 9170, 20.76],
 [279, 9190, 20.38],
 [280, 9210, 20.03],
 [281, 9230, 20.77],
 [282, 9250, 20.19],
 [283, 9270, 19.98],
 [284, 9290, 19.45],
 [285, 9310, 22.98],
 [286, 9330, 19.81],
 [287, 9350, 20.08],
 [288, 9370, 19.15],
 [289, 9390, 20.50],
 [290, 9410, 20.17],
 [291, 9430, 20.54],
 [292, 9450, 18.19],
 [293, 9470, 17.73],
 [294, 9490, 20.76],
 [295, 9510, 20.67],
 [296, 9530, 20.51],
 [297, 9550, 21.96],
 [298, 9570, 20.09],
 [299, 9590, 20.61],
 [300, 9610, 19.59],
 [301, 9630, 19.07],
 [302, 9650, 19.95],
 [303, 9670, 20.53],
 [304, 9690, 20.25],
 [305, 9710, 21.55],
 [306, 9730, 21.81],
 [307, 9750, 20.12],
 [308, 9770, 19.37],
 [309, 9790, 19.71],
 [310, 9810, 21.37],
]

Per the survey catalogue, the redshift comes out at 0.603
